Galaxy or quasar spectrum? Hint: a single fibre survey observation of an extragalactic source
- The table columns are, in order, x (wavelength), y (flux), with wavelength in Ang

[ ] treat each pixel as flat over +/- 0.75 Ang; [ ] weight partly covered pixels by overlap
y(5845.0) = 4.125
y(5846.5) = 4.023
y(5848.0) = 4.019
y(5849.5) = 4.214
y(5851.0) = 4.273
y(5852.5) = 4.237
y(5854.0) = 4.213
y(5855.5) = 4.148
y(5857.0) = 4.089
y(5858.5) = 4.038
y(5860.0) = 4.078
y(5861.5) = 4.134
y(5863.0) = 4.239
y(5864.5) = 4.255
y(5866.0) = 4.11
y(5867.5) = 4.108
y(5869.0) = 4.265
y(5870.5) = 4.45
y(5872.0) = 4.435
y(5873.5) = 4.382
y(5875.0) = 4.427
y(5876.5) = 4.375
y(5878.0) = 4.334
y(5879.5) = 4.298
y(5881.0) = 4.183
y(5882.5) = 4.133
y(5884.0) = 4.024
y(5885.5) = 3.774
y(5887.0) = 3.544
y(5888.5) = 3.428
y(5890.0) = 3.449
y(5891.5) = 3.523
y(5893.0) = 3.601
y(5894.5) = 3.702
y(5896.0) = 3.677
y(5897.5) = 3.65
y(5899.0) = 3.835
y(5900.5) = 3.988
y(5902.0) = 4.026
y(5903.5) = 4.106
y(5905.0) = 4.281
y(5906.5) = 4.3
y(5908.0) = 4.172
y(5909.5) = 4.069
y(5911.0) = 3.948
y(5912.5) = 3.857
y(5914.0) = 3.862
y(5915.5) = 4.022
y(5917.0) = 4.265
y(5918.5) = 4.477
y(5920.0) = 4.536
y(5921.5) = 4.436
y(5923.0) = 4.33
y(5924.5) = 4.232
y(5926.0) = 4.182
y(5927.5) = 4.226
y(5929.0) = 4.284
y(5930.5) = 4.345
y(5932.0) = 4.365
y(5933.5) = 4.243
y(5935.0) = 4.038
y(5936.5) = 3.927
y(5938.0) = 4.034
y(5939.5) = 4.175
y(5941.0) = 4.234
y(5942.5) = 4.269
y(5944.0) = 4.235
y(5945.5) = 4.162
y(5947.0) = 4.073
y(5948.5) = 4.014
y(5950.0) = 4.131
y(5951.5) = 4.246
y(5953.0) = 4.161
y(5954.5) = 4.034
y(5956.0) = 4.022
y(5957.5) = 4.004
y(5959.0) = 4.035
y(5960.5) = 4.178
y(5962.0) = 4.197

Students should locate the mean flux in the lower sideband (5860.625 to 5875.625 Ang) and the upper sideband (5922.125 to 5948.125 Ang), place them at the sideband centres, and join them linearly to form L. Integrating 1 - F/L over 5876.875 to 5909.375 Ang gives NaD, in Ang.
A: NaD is 2.5 Ang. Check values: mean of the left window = 4.28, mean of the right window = 4.2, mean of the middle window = 3.91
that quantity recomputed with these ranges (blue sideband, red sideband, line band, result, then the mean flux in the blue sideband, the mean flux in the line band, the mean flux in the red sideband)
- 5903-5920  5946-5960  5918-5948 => -0.9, 4.14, 4.24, 4.08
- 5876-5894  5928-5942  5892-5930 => -0.4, 3.88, 4.08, 4.19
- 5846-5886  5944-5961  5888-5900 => 1.6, 4.2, 3.62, 4.1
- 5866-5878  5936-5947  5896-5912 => 0.9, 4.33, 4.02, 4.15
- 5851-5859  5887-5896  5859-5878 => -1.6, 4.16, 4.27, 3.55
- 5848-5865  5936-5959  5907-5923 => -0.2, 4.17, 4.17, 4.11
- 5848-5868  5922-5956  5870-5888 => -0.1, 4.16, 4.18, 4.18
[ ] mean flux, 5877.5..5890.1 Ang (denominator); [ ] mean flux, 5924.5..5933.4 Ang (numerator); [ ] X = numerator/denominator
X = 1.09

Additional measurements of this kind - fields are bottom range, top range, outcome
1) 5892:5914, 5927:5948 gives 1.06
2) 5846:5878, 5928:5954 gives 0.99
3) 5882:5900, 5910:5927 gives 1.14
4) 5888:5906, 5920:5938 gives 1.12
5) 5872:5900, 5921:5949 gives 1.07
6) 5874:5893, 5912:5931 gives 1.07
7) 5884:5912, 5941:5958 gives 1.07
